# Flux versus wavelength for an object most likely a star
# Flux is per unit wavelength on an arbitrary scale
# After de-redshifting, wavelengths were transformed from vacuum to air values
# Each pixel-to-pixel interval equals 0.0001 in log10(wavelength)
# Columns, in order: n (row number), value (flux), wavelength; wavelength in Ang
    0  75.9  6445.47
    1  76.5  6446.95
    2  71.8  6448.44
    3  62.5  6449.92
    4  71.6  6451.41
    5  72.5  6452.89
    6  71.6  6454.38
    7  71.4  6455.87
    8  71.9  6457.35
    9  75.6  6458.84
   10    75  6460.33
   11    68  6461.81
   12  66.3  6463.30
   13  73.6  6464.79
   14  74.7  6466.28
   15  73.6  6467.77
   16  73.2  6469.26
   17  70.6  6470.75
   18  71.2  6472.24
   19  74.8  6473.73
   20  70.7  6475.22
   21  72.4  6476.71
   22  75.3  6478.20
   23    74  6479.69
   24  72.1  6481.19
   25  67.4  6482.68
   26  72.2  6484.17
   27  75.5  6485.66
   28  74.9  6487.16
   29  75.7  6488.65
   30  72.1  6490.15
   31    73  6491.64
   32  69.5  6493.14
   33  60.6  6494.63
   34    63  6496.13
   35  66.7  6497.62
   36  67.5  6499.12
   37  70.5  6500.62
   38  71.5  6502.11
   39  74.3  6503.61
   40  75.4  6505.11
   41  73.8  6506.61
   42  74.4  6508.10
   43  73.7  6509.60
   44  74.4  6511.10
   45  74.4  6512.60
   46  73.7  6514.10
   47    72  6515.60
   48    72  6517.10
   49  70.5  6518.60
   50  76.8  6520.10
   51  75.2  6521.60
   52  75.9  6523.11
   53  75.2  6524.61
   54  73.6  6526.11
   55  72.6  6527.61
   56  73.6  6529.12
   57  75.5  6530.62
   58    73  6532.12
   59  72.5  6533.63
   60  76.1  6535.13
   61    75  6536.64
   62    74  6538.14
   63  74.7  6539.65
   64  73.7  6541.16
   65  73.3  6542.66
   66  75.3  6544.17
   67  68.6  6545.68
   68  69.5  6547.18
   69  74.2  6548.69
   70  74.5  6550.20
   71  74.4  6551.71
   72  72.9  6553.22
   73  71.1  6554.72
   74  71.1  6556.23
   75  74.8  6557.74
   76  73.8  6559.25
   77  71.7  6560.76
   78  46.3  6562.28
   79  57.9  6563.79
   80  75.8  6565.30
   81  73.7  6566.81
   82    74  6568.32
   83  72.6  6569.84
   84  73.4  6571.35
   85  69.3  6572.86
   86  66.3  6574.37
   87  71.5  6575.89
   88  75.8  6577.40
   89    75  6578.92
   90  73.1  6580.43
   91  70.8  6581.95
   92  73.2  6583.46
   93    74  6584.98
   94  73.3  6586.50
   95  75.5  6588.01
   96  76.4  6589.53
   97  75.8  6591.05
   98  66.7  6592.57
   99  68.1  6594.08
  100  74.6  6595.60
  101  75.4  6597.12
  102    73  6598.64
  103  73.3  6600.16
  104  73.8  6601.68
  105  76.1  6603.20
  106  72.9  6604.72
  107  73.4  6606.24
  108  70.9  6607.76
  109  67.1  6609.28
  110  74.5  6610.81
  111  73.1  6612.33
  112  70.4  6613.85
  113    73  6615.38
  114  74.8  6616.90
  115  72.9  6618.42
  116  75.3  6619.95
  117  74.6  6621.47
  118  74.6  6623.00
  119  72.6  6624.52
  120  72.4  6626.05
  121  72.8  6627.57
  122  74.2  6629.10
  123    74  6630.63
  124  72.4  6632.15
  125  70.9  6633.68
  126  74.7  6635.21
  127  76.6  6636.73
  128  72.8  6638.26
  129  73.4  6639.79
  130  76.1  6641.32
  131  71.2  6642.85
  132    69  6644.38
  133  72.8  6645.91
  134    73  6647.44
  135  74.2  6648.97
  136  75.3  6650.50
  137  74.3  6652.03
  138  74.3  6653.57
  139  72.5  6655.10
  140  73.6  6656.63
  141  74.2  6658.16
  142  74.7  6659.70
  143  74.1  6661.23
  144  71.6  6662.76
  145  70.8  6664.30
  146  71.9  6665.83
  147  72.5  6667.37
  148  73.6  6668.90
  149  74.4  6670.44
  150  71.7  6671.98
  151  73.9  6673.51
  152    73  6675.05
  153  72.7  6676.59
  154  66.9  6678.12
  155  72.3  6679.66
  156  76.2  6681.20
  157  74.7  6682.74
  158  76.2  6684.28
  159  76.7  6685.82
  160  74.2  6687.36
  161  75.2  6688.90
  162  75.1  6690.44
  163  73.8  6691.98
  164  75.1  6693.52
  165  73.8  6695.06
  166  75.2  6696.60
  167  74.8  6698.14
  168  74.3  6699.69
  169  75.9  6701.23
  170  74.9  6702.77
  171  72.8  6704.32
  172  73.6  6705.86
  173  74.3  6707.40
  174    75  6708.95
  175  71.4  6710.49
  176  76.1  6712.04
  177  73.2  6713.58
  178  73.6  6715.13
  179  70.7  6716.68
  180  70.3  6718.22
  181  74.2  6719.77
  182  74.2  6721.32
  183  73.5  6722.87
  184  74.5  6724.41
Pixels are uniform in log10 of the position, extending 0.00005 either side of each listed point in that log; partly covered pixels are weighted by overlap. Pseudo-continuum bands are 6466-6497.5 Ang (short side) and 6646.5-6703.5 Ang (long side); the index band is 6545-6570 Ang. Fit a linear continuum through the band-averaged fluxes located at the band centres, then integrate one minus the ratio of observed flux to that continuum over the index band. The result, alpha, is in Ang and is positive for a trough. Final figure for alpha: 0.73 Ang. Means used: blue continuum 71.6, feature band 70.4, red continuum 73.8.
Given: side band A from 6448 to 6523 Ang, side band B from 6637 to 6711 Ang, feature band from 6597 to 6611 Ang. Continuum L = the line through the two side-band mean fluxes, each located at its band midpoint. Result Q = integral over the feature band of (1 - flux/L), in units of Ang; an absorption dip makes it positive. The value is 0.0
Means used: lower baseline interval 71.9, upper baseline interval 73.7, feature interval 72.8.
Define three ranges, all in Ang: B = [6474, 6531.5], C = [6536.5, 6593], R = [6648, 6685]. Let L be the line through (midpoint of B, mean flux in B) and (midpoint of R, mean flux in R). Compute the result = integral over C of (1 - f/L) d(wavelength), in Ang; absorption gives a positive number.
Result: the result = 0.7 Ang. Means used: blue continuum 72.4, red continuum 73.3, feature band 71.9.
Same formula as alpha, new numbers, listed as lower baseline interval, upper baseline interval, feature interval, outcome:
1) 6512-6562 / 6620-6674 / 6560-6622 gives 1.1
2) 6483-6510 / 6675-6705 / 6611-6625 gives -0.1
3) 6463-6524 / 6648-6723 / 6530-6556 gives -0.3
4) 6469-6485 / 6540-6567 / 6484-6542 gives -1.1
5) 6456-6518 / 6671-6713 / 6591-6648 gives 0.3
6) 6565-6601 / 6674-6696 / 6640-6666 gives 0.2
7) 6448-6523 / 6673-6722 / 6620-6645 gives 0.0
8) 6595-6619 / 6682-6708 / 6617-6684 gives 0.6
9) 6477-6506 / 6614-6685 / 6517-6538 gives -0.7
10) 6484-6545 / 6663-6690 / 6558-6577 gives 1.0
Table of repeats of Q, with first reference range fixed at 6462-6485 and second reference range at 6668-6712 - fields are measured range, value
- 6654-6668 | 0.2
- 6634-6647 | 0.1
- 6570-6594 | 0.2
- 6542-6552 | 0.0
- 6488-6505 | 0.6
